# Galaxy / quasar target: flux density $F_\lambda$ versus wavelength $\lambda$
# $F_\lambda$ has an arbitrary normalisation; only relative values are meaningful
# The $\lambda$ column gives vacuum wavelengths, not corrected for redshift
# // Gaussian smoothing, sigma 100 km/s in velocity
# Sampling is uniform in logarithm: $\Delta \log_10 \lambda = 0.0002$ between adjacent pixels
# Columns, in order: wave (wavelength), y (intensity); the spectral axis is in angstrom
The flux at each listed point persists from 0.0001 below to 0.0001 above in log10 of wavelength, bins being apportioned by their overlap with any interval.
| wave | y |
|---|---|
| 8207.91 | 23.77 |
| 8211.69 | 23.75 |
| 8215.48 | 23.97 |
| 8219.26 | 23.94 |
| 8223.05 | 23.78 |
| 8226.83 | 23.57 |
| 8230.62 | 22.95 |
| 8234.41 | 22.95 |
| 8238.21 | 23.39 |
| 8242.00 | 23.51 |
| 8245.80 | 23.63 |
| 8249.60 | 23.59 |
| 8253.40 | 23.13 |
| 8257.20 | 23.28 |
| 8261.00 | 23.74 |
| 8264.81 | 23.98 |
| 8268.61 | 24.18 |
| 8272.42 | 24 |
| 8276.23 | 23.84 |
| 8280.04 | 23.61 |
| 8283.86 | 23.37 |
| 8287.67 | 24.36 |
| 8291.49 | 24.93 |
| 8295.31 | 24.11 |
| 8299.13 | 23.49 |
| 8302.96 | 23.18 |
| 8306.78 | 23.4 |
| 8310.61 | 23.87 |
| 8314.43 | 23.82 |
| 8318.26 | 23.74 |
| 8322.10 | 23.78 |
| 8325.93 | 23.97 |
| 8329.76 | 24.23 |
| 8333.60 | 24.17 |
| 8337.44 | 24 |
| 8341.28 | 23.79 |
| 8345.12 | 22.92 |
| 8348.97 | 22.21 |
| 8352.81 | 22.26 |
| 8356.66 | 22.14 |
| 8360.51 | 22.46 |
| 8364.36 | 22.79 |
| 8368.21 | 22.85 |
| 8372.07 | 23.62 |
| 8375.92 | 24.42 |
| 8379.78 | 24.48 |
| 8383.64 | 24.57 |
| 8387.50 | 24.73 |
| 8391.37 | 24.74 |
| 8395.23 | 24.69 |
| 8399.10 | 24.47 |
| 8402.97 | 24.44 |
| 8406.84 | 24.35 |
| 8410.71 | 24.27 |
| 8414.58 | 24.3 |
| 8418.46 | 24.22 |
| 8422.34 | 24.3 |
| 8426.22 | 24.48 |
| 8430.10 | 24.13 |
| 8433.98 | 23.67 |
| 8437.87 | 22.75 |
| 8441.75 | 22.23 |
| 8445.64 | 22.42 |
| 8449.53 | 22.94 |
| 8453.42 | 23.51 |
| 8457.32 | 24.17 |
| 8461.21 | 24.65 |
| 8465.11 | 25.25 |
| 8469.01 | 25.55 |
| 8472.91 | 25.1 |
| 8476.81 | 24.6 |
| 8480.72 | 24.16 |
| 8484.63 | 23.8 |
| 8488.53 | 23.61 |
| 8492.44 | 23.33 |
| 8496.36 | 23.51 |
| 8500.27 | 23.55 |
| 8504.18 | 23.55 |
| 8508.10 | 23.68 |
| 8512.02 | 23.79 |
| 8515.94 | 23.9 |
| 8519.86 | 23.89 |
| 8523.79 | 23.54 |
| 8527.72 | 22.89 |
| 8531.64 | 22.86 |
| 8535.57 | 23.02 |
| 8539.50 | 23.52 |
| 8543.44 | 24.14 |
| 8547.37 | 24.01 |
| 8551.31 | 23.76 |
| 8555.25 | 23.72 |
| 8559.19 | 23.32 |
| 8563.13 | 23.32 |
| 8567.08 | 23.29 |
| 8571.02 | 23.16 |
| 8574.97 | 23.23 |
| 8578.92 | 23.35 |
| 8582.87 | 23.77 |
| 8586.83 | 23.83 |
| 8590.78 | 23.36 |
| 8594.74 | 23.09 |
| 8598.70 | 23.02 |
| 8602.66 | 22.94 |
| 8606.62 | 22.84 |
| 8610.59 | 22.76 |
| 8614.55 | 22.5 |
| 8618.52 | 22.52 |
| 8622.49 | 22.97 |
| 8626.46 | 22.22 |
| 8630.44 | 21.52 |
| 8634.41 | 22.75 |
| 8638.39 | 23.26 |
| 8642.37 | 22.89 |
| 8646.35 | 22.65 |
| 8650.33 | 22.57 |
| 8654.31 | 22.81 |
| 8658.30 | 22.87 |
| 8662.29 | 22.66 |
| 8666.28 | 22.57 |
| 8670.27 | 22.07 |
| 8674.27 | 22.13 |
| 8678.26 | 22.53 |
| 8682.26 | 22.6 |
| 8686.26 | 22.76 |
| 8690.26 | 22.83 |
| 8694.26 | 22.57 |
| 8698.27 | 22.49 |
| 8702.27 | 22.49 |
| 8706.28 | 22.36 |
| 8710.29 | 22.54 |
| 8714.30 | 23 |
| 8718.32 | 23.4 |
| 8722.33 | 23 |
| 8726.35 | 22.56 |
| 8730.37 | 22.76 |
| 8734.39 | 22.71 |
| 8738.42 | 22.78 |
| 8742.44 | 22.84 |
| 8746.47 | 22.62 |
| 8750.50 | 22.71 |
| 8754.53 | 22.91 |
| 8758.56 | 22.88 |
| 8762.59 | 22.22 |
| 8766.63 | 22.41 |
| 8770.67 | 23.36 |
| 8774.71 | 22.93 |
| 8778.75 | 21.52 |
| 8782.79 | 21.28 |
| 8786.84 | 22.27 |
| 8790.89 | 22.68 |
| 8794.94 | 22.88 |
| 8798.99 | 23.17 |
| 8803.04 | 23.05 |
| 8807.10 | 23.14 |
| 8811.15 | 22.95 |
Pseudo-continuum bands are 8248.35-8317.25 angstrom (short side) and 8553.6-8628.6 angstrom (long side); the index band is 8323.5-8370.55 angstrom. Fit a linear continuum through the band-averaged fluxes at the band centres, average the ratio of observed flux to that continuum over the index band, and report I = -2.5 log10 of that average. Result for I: 0.02 mag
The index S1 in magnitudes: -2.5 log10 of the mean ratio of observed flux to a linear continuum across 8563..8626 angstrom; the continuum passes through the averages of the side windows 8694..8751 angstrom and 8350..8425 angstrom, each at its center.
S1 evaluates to 0.00 mag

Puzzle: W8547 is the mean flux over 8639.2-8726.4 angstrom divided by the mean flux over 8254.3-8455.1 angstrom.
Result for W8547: 1.0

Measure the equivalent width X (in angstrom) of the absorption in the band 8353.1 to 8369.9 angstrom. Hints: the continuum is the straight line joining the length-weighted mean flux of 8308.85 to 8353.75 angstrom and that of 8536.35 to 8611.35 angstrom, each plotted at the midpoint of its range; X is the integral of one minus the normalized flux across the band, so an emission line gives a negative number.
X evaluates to 0.7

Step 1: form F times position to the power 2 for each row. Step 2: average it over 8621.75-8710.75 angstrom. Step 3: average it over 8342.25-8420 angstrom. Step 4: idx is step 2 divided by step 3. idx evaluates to 1.02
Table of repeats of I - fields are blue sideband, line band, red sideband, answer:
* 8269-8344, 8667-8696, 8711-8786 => 0.02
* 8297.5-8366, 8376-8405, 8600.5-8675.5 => -0.06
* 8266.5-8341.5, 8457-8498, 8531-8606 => -0.04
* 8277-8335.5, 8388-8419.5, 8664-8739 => -0.04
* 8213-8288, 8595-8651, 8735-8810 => 0.01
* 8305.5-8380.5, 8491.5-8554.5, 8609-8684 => -0.03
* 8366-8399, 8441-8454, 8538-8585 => 0.06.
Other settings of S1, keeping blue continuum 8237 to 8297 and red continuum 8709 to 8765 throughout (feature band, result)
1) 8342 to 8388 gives 0.02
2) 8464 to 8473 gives -0.09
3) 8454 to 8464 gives -0.04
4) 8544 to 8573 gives -0.02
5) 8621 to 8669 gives 0.02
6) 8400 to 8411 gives -0.04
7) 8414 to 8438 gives -0.03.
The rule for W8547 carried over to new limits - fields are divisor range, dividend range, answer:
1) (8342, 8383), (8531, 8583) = 1.02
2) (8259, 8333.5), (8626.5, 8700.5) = 0.95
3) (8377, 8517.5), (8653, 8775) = 0.94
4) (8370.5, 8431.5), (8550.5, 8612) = 0.95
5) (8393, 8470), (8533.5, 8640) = 0.96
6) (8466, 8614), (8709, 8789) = 0.96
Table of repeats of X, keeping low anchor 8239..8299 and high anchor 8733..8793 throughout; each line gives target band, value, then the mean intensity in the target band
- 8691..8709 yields 0.2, 22.5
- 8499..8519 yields -0.5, 23.7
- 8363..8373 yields 0.2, 23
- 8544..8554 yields -0.4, 23.9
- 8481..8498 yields -0.3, 23.6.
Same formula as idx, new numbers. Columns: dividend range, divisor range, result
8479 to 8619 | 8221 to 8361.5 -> 1.06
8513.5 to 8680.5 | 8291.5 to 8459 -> 1.02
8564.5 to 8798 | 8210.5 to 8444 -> 1.04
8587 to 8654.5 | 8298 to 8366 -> 1.04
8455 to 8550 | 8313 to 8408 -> 1.04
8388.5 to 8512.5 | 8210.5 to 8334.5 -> 1.06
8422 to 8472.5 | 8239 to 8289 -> 1.05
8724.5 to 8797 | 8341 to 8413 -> 1.04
